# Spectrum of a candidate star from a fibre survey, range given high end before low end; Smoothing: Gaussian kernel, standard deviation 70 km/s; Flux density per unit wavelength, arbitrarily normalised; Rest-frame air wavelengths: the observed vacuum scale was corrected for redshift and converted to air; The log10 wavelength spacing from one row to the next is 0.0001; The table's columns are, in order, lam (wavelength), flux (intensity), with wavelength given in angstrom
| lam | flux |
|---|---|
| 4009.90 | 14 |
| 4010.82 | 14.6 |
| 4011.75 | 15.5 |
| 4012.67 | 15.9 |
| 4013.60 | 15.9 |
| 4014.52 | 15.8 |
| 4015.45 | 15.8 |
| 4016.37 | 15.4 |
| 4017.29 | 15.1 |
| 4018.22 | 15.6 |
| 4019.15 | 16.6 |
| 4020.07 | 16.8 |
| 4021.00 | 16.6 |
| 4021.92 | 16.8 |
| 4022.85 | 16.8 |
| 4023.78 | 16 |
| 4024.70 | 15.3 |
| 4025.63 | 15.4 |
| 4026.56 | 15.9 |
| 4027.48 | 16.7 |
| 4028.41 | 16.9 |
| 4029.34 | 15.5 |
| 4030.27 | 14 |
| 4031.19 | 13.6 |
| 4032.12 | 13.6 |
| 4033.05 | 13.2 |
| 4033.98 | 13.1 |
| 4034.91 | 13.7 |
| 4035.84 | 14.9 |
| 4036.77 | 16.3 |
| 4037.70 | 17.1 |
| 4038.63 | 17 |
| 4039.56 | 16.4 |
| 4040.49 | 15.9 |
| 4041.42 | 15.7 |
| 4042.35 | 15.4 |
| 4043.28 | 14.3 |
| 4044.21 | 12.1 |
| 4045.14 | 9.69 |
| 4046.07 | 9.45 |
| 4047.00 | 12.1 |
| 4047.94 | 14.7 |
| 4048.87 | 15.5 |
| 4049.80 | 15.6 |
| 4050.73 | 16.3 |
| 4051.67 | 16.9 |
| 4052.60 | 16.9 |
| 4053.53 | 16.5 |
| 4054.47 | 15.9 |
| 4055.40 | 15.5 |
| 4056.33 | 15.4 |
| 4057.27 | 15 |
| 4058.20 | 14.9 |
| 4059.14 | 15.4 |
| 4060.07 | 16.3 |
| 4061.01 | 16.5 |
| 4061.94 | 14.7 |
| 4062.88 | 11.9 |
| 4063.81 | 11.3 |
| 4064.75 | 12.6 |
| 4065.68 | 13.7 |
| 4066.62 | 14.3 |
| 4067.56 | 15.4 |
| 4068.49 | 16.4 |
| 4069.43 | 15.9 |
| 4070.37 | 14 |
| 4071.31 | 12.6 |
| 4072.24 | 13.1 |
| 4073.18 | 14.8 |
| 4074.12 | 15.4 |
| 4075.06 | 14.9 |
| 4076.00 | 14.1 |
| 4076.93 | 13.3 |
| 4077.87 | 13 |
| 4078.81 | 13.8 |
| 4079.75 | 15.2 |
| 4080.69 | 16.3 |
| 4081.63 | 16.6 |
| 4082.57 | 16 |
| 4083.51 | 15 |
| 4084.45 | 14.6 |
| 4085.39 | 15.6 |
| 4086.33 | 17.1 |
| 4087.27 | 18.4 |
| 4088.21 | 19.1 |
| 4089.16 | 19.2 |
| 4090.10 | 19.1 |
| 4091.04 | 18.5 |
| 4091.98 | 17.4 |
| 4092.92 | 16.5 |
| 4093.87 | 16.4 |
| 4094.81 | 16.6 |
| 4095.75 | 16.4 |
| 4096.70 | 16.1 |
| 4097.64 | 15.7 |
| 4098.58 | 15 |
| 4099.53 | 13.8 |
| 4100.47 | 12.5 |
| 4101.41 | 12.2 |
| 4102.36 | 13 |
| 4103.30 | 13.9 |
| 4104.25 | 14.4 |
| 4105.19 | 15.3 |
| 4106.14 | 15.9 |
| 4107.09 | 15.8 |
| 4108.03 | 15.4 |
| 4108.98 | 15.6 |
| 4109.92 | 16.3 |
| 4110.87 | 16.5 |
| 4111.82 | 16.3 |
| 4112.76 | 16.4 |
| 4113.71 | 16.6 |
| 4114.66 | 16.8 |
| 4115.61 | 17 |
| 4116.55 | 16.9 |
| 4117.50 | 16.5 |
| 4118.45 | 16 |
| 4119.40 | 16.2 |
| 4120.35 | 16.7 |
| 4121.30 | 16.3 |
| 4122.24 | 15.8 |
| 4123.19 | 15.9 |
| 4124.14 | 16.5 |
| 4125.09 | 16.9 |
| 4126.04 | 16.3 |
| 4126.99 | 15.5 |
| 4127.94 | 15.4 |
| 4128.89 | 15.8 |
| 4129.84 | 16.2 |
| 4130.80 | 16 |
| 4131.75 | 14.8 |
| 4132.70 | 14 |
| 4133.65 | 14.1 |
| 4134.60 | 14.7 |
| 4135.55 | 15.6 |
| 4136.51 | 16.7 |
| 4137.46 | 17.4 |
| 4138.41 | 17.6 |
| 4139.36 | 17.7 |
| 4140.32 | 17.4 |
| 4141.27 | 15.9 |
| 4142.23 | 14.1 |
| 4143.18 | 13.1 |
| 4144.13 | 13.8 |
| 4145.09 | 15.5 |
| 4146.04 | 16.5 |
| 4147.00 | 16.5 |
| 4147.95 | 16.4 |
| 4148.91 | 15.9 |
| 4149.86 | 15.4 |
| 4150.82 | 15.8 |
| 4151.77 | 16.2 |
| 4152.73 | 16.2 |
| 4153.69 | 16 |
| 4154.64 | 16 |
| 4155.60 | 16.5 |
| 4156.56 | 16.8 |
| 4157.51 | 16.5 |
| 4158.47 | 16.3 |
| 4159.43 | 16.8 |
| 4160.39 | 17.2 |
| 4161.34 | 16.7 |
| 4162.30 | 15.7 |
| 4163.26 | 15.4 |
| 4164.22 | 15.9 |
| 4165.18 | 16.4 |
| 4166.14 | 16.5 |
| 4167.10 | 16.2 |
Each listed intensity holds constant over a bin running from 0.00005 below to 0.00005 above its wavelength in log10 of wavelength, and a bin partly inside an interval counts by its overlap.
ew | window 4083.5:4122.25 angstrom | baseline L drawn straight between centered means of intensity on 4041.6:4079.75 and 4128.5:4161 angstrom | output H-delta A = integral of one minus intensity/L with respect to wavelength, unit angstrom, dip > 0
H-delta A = -2.3 angstrom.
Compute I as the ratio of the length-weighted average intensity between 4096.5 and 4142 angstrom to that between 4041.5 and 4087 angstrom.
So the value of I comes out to 1.07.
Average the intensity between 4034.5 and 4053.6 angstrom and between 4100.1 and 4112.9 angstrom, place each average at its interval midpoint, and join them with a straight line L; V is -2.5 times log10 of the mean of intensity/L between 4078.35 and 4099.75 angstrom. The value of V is -0.11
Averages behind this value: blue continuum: 14.9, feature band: 16.5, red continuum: 15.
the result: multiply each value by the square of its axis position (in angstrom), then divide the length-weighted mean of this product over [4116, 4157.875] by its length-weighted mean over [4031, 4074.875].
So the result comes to 1.14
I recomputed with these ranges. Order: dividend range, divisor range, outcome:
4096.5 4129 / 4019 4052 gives 1.04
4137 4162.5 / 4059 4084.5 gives 1.11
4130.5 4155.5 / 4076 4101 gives 0.98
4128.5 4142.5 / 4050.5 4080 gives 1.08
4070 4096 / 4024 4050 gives 1.08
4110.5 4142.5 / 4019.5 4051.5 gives 1.08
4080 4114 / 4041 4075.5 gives 1.10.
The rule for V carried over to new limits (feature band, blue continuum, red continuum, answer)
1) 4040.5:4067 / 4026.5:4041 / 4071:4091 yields 0.07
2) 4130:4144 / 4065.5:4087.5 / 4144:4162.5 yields 0.02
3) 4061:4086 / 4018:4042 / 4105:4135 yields 0.09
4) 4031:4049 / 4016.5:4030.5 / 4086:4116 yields 0.13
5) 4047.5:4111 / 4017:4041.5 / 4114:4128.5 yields 0.04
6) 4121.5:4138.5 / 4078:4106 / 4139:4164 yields 0.01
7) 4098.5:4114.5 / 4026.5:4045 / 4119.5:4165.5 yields 0.04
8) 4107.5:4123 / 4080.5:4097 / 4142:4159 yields 0.01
